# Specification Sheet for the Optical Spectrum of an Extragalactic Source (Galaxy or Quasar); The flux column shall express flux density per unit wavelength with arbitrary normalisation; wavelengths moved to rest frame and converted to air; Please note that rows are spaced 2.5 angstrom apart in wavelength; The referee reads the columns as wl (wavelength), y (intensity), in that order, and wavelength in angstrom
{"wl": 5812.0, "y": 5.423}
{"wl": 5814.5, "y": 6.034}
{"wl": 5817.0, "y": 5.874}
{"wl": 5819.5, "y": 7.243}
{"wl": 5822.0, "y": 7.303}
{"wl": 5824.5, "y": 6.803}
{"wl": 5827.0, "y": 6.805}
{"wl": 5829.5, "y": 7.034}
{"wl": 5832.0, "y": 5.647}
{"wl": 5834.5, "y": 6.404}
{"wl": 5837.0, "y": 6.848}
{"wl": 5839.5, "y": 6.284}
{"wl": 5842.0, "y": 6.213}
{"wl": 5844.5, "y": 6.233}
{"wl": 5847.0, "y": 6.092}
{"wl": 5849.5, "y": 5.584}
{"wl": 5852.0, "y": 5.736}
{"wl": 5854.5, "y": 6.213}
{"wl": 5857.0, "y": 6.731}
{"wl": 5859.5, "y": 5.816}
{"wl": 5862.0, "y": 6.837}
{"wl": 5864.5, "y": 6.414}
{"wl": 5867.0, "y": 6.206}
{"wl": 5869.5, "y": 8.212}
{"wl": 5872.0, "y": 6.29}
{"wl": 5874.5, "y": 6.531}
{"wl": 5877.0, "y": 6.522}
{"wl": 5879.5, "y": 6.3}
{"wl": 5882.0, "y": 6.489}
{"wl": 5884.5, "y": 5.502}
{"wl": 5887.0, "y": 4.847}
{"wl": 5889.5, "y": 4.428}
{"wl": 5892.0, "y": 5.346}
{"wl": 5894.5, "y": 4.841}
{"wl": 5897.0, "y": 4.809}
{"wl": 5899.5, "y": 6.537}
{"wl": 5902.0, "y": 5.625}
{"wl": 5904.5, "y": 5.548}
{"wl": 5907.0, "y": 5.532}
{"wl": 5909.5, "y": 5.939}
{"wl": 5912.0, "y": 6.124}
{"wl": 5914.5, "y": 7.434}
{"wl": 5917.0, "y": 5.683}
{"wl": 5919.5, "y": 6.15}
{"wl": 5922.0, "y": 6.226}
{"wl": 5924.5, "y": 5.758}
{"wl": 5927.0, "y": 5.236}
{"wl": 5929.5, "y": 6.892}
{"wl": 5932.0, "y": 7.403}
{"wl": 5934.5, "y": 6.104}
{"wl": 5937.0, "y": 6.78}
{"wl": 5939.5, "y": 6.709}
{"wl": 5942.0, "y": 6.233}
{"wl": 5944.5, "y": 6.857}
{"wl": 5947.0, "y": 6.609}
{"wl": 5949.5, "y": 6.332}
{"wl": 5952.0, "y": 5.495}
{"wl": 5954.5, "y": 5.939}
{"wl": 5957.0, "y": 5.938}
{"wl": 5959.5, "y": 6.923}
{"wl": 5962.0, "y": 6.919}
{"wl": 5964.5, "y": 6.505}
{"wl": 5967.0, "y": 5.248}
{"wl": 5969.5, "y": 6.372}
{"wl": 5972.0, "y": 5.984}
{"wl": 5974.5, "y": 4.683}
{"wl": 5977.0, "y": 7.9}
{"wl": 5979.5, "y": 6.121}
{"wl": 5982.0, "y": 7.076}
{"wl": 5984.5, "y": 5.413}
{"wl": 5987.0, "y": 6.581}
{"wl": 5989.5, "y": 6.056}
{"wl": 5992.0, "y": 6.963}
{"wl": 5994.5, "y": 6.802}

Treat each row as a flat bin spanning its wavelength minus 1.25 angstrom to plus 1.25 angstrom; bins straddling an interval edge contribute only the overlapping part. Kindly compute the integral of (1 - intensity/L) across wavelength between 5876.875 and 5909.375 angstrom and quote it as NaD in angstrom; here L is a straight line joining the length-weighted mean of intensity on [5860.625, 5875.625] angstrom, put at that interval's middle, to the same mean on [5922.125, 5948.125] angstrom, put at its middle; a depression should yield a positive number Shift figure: 5.3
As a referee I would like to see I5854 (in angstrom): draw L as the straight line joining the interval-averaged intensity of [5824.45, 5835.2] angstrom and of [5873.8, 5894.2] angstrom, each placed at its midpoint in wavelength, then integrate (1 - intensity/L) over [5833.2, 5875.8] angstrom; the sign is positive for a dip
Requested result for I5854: -1.8 angstrom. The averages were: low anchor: 6.52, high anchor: 5.68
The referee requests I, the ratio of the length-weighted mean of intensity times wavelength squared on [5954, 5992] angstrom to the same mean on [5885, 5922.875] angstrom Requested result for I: 1.1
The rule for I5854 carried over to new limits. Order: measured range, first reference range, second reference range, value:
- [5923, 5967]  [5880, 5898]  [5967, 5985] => -3.9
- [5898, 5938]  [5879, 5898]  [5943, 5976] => -3.7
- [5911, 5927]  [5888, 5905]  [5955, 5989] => -1.7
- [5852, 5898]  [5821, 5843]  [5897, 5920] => 1.8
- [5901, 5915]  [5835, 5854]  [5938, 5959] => 0.6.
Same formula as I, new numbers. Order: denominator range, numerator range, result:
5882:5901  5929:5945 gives 1.29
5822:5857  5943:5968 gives 1.03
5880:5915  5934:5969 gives 1.15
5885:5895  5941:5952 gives 1.33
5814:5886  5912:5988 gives 1.02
